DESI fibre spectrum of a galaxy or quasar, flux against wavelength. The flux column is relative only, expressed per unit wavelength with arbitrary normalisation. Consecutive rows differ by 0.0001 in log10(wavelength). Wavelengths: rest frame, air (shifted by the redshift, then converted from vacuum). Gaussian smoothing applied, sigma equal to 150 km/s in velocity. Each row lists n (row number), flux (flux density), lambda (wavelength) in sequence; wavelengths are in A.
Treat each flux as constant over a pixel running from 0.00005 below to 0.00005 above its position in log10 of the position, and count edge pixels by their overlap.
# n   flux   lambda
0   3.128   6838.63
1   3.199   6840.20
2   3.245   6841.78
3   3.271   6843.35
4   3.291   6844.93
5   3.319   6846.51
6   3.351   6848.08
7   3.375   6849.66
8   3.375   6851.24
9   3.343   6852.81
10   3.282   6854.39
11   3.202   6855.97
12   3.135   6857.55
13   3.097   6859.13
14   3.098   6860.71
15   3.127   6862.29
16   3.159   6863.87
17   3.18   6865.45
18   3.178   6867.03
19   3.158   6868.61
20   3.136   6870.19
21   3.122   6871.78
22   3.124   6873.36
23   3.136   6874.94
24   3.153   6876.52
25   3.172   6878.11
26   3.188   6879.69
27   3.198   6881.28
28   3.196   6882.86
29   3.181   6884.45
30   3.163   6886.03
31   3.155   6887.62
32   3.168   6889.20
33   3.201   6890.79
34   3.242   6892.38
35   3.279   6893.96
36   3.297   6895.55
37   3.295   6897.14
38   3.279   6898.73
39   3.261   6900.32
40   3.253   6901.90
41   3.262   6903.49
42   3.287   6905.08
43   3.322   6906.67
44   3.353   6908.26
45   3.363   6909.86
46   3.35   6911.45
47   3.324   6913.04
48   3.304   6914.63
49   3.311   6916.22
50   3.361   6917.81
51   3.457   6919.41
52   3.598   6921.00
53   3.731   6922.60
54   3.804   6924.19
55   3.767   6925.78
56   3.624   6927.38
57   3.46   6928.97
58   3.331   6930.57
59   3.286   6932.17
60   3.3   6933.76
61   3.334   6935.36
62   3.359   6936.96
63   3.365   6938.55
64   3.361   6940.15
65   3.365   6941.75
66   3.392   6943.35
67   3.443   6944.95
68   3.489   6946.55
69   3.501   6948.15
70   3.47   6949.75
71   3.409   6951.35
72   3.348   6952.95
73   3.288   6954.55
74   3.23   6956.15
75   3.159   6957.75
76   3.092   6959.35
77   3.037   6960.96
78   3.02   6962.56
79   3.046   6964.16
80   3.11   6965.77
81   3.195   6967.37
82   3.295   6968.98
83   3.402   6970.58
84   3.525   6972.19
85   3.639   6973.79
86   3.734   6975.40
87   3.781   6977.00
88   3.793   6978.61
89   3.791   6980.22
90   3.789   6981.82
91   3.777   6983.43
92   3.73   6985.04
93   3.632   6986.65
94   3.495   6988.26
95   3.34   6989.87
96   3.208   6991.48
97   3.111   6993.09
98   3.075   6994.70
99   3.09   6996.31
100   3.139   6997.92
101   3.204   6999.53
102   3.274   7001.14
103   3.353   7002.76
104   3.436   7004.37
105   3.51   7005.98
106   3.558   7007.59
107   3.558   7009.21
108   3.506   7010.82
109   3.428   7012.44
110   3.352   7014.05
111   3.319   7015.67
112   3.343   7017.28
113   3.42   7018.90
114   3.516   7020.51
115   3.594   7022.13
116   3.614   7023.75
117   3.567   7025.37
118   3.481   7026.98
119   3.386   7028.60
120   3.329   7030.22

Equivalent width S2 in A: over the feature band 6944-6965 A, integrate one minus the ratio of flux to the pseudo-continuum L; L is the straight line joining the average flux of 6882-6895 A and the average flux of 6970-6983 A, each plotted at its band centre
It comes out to 1.7 A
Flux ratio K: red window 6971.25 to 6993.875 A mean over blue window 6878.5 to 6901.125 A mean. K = 1.12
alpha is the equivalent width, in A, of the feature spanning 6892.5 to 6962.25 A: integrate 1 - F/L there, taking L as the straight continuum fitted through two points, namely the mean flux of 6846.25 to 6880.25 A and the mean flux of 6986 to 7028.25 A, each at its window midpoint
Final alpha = -1.76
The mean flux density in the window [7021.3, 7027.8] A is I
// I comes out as 3.56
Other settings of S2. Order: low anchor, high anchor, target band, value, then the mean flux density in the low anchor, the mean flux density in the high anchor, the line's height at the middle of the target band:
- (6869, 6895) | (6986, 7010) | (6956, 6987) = -1.36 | 3.18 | 3.33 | 3.29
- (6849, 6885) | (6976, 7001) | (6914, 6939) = -1.08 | 3.19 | 3.46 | 3.32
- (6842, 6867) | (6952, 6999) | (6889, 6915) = 0.04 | 3.24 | 3.37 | 3.29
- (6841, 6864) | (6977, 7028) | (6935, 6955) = -0.13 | 3.25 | 3.46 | 3.38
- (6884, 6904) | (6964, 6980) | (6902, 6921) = -0.31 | 3.24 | 3.48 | 3.29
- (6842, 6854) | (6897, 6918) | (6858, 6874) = 0.89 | 3.33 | 3.31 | 3.32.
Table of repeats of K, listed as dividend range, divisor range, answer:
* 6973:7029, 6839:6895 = 1.08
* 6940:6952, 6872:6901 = 1.07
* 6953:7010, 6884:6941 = 1.01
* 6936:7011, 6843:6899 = 1.06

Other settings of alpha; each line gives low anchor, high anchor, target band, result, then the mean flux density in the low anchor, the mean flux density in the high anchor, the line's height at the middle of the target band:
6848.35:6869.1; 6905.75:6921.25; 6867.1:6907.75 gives 1.03 A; 3.21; 3.37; 3.29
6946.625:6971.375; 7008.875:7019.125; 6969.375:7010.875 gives -1.71 A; 3.25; 3.41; 3.34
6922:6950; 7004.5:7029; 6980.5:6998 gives 0.26 A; 3.46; 3.48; 3.47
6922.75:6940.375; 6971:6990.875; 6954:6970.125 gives 1.96 A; 3.47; 3.66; 3.59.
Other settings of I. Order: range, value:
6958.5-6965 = 3.05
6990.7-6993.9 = 3.16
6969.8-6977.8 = 3.62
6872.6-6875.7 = 3.13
